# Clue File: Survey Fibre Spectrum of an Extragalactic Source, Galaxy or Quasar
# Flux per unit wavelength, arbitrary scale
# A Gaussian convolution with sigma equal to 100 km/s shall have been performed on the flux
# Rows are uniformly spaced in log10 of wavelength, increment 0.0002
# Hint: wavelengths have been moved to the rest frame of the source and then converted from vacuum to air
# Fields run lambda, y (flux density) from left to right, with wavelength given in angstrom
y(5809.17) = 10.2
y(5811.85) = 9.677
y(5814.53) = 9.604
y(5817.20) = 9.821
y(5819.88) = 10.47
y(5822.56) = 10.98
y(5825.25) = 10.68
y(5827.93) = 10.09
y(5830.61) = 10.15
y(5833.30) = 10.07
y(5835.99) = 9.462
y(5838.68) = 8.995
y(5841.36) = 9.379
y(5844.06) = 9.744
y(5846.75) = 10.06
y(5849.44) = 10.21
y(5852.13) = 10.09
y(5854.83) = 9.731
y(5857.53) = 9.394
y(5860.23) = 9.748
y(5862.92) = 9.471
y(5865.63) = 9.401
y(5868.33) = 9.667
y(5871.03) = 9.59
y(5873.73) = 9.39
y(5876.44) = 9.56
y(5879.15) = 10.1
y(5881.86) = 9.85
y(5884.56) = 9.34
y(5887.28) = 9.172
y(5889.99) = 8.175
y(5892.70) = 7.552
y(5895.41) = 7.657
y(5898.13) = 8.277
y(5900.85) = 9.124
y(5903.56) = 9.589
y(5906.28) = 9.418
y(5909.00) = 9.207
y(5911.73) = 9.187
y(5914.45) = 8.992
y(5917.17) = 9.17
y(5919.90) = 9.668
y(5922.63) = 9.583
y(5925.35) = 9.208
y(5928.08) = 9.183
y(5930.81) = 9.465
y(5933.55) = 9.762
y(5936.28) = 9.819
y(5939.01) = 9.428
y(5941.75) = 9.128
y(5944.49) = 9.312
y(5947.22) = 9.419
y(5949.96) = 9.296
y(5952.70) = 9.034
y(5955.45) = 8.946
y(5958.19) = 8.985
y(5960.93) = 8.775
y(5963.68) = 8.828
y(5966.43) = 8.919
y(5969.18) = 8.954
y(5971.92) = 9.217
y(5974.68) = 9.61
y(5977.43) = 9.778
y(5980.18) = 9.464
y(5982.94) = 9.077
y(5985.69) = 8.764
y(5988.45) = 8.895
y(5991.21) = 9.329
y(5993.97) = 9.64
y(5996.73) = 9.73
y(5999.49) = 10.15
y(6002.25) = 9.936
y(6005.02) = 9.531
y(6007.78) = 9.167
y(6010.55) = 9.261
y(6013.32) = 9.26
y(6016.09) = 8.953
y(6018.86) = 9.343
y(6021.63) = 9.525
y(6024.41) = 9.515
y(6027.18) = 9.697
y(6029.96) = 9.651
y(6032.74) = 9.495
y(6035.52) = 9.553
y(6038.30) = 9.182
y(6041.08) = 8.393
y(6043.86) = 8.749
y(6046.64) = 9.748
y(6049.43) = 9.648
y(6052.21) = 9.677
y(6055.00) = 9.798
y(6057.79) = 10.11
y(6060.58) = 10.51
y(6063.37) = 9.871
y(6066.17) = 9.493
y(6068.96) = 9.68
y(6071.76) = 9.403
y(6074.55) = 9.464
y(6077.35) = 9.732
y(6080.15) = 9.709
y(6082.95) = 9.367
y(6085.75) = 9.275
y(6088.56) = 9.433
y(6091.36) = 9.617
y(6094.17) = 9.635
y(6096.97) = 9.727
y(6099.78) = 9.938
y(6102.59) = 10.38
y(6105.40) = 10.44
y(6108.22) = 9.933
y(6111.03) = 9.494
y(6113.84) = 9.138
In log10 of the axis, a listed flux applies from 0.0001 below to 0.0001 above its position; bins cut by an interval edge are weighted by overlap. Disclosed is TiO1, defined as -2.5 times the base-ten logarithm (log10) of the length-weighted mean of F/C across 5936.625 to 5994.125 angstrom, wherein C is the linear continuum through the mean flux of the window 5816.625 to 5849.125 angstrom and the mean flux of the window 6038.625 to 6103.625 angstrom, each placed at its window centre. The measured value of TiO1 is 0.069 mag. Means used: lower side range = 10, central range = 9.18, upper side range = 9.61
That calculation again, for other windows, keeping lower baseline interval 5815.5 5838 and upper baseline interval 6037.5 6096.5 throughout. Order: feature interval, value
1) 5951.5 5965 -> 0.107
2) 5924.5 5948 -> 0.053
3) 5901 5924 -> 0.068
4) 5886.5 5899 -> 0.226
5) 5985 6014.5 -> 0.032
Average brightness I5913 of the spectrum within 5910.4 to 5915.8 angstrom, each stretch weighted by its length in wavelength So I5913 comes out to 9.09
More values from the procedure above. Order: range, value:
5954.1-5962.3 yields 8.91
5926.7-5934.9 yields 9.46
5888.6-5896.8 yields 7.81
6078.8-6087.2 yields 9.44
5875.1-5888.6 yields 9.6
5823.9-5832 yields 10.3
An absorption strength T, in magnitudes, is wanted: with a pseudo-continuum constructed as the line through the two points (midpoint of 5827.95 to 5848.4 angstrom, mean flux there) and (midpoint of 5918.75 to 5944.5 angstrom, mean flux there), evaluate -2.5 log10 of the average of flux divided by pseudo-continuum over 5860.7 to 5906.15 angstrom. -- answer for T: 0.05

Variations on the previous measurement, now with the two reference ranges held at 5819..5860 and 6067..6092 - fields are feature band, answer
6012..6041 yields 0.028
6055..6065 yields -0.059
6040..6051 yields 0.047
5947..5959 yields 0.073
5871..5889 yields 0.038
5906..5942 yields 0.048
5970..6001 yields 0.031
